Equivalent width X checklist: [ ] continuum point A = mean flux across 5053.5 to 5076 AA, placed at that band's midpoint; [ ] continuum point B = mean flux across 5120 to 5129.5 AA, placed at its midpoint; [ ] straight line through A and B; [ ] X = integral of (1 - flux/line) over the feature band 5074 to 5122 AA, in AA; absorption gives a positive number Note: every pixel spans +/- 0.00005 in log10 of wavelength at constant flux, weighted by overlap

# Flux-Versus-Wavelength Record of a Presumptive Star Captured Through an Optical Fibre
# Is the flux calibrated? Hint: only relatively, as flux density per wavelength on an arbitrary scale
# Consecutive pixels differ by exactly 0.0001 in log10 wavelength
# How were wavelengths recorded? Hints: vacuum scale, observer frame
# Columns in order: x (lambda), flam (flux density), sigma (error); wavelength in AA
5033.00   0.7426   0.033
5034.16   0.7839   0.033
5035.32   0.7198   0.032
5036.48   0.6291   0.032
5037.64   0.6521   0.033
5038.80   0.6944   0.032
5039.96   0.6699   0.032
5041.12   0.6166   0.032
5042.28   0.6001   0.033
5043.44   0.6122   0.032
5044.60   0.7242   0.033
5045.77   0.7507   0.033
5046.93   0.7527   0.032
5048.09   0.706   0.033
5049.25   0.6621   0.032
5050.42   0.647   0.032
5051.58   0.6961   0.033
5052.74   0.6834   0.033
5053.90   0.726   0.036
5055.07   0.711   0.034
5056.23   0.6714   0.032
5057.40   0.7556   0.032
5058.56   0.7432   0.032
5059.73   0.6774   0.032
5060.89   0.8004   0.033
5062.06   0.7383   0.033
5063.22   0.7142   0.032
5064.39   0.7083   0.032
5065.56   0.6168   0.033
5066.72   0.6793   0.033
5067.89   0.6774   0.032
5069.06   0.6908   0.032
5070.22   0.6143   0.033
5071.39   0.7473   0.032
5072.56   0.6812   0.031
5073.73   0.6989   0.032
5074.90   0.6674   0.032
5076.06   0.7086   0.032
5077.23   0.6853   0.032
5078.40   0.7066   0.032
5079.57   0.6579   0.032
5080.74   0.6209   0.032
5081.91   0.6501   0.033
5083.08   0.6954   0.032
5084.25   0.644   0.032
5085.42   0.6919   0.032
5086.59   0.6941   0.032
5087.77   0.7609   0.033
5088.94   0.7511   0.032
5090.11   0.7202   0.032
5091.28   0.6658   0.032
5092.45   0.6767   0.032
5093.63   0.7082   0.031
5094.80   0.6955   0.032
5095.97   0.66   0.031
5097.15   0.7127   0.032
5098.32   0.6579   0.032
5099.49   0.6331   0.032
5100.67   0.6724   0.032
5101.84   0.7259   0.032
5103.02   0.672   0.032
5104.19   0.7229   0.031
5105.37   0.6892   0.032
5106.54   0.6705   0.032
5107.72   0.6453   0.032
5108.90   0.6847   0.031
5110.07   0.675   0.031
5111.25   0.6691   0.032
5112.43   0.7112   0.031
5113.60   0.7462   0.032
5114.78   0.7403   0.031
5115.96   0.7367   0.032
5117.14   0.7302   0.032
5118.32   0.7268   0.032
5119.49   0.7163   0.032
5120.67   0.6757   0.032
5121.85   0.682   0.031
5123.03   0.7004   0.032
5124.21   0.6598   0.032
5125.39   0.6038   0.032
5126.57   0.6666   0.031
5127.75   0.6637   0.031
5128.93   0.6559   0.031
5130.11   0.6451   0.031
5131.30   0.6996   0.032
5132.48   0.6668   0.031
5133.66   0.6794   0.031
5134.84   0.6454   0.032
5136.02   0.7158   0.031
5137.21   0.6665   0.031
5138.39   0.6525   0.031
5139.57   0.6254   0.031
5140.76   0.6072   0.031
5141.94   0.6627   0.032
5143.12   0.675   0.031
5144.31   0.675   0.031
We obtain -0.8 AA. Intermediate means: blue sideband 0.701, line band 0.692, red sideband 0.664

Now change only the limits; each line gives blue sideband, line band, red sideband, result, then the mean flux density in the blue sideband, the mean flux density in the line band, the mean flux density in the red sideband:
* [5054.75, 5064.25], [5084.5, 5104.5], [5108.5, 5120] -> 0.7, 0.726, 0.694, 0.715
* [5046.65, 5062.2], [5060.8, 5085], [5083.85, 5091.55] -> 0.9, 0.711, 0.684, 0.707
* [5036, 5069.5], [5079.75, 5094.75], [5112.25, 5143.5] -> -0.1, 0.69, 0.689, 0.68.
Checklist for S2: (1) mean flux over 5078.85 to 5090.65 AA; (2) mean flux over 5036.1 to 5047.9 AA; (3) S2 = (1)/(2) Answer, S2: 1.0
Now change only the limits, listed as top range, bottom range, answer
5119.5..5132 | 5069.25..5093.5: 0.97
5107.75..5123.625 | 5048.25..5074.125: 1.01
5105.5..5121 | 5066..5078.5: 1.02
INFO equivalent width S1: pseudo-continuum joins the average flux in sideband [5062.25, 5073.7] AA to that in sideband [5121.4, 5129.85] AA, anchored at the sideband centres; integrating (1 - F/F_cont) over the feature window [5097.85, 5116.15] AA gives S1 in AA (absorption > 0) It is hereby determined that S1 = -0.60 AA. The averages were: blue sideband 0.684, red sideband 0.661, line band 0.69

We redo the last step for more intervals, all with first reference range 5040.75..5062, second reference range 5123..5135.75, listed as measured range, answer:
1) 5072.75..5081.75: 0.1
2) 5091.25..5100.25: 0.0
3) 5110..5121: -0.8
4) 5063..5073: 0.2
